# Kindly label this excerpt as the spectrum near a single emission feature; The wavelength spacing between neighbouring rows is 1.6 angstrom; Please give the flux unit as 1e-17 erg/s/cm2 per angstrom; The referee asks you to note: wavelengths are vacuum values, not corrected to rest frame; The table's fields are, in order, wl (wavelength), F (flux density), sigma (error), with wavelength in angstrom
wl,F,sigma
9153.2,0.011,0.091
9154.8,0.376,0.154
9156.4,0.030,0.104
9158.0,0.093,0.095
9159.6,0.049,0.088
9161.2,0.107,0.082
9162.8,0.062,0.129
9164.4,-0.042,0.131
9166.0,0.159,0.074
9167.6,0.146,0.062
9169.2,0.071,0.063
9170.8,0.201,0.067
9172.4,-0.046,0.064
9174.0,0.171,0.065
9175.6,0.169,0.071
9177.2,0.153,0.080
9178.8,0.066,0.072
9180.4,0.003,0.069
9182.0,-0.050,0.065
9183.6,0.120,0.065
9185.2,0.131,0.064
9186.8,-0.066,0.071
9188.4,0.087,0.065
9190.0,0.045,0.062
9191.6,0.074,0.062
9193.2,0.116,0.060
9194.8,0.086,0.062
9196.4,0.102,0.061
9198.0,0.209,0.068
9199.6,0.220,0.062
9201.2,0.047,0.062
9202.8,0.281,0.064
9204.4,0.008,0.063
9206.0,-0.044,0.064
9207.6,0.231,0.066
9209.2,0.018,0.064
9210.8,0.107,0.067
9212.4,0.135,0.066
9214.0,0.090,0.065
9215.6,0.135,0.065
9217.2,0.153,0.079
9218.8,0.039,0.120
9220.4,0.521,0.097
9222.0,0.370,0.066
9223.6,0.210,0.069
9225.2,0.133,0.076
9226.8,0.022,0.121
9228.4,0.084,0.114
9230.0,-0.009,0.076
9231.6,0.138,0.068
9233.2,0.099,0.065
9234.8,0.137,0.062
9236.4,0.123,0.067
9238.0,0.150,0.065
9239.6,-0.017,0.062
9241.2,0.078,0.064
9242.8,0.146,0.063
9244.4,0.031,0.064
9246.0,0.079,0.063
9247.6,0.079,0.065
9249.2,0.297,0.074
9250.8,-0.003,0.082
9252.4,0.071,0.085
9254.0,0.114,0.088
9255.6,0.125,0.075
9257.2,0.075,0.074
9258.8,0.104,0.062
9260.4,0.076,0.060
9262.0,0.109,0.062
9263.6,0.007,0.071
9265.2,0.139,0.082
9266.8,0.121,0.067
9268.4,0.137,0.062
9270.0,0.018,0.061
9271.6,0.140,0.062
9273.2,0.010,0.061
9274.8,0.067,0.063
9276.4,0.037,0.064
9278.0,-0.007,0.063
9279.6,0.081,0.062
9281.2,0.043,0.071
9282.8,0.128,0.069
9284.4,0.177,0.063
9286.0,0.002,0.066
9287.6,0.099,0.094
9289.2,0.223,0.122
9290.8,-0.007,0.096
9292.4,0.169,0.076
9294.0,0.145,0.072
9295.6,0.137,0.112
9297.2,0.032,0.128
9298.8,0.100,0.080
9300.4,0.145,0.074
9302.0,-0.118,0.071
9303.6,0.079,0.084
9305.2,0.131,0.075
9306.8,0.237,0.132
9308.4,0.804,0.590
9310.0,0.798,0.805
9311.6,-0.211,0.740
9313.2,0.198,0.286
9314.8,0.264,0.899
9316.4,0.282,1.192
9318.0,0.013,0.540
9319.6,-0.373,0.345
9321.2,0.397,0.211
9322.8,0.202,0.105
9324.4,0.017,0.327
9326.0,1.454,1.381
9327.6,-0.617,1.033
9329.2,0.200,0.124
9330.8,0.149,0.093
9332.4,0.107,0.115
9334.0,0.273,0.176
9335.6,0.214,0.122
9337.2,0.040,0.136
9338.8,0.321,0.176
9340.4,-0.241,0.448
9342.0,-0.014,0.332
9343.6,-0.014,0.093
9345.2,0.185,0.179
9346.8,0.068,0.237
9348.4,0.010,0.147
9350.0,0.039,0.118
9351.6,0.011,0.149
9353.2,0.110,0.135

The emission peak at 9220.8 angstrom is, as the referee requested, Hgamma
